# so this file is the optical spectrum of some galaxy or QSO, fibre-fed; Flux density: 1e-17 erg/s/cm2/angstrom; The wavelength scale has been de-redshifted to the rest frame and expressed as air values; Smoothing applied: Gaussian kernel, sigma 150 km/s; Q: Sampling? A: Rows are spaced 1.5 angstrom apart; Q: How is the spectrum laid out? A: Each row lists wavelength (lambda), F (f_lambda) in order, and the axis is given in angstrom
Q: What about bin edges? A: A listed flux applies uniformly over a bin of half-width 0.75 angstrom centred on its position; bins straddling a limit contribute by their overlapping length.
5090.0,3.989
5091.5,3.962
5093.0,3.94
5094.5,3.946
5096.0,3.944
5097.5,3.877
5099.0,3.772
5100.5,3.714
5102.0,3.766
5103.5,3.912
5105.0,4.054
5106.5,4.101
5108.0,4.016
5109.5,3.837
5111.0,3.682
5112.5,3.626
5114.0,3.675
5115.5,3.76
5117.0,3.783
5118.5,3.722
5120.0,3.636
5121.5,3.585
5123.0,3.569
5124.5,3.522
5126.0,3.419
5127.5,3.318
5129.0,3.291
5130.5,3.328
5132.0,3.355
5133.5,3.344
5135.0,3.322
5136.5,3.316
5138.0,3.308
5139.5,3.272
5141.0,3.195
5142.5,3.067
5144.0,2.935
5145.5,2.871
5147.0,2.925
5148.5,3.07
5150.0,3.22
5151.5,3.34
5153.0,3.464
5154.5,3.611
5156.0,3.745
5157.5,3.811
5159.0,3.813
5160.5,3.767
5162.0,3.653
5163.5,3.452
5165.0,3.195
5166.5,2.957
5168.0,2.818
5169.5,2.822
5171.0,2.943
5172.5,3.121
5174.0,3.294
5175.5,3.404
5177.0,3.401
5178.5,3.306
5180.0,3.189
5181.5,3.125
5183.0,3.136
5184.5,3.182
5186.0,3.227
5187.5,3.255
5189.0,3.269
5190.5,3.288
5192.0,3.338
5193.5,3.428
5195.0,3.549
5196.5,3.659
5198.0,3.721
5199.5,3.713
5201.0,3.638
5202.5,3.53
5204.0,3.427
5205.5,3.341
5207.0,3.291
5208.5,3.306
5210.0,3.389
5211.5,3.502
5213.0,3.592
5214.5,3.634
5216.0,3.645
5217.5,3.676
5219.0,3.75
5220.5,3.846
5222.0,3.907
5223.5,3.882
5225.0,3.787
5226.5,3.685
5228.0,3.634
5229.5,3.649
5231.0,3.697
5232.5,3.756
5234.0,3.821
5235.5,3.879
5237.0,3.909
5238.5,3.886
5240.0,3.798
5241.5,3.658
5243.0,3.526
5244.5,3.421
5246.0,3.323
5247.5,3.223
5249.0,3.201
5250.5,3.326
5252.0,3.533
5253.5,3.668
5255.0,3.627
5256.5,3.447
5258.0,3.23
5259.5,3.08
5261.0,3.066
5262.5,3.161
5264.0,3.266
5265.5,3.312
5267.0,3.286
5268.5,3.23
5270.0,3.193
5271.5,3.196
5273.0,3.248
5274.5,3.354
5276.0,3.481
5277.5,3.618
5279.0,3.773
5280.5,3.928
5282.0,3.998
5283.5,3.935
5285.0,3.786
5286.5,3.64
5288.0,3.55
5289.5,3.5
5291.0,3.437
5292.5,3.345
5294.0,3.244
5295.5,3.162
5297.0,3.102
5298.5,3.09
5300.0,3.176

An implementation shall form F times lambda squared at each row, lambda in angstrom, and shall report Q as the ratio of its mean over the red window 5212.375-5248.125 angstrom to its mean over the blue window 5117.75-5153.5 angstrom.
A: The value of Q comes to 1.16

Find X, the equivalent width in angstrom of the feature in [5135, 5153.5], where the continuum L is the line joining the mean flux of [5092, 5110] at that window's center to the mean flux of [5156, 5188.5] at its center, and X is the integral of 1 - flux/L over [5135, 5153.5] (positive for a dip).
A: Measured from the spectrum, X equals 1.9 angstrom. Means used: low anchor 3.91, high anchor 3.29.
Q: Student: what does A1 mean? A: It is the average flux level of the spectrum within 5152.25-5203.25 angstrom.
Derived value 3.38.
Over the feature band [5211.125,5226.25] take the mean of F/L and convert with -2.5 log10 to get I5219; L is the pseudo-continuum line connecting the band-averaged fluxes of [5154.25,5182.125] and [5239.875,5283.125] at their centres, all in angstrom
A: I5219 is -0.106 mag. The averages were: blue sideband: 3.33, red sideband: 3.42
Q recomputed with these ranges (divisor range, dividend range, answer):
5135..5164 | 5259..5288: 1.08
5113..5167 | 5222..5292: 1.09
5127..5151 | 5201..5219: 1.13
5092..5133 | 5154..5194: 0.92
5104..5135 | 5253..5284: 1.00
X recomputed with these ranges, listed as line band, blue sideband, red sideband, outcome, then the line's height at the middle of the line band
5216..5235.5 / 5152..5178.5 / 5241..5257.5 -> -1.9 angstrom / 3.42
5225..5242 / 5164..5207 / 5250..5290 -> -1.9 angstrom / 3.39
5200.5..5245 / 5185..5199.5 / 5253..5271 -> -3.8 angstrom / 3.37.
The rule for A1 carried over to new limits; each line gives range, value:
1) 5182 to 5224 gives 3.5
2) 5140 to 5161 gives 3.34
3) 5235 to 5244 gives 3.76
